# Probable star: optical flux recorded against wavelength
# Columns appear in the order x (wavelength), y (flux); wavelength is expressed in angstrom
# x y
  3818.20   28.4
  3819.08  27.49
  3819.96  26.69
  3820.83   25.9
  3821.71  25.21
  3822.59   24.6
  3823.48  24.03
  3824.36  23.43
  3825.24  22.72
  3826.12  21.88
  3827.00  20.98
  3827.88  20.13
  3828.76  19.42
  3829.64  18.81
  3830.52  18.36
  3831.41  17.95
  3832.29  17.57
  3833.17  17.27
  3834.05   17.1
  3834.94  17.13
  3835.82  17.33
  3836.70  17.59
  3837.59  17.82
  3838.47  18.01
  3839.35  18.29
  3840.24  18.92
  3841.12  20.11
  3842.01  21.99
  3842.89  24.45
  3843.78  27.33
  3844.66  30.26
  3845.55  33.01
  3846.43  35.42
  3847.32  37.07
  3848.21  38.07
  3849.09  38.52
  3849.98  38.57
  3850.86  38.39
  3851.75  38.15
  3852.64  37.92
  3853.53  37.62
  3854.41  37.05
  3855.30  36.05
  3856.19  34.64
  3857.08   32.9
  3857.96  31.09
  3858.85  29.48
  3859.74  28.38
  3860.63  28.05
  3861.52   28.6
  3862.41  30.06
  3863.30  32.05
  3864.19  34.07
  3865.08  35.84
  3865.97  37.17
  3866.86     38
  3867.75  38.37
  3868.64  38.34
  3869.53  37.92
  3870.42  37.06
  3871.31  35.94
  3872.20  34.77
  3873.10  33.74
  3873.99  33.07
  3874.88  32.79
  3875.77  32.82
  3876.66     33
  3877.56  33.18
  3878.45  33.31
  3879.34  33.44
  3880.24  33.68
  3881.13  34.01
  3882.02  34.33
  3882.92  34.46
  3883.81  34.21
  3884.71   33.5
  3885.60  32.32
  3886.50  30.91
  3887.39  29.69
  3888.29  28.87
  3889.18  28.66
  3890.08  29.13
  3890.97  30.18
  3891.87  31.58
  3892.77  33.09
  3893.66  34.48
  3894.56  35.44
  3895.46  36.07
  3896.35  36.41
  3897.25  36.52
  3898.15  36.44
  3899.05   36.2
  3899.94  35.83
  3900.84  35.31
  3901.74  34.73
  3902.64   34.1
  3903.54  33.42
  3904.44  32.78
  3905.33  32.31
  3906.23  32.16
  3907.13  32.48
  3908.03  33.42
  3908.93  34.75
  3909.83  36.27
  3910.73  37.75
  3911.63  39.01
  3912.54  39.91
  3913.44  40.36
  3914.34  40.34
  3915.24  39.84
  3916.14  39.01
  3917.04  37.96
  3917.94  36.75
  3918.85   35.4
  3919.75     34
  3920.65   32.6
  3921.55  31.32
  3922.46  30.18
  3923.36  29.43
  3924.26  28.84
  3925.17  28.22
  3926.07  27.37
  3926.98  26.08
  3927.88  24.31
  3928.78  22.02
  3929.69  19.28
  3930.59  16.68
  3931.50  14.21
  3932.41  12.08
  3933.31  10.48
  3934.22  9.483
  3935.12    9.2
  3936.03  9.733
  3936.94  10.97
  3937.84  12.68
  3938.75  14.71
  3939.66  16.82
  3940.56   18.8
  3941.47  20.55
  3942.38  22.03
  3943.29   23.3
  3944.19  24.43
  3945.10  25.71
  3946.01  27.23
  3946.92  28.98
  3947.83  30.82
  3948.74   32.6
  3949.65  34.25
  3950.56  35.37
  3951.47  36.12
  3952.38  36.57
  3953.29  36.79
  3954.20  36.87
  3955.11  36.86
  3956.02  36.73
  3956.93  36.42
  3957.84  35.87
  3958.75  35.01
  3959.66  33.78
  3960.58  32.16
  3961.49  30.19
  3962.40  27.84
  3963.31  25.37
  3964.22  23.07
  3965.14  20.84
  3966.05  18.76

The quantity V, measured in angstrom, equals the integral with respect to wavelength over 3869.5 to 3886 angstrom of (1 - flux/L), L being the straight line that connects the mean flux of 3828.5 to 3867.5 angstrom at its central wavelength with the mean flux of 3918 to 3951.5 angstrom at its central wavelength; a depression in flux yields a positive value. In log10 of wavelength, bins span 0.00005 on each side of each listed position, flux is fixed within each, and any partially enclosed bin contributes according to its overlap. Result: -4.55 angstrom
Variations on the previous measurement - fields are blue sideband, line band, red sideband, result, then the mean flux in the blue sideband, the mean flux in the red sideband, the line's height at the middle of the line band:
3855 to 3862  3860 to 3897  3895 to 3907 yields -0.8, 31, 34.7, 32.8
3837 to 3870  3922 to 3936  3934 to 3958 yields 3.6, 31.8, 26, 27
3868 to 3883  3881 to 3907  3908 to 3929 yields 0.6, 34.5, 33.7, 34.2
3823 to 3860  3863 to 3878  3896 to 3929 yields -2.9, 26.5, 34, 29.5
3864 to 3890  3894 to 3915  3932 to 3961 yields -3.5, 34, 25.8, 30.7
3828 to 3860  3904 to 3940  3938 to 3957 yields 1.3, 27.1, 28.7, 28.3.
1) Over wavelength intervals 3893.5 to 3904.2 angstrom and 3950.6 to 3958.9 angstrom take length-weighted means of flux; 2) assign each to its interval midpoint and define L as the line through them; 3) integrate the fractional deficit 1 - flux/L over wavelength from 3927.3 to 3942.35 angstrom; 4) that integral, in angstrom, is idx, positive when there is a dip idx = 8.6 angstrom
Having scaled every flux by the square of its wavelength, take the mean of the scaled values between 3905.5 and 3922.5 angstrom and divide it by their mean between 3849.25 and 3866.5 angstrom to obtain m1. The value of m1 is 1.09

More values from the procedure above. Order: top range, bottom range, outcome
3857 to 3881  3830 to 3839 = 1.94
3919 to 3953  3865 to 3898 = 0.72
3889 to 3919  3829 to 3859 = 1.33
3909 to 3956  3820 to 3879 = 0.99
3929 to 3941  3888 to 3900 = 0.42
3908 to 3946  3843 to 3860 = 0.78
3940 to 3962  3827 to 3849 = 1.45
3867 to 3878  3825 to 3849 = 1.58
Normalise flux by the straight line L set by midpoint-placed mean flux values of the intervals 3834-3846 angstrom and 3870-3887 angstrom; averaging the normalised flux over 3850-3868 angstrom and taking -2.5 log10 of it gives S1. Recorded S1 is -0.24 mag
